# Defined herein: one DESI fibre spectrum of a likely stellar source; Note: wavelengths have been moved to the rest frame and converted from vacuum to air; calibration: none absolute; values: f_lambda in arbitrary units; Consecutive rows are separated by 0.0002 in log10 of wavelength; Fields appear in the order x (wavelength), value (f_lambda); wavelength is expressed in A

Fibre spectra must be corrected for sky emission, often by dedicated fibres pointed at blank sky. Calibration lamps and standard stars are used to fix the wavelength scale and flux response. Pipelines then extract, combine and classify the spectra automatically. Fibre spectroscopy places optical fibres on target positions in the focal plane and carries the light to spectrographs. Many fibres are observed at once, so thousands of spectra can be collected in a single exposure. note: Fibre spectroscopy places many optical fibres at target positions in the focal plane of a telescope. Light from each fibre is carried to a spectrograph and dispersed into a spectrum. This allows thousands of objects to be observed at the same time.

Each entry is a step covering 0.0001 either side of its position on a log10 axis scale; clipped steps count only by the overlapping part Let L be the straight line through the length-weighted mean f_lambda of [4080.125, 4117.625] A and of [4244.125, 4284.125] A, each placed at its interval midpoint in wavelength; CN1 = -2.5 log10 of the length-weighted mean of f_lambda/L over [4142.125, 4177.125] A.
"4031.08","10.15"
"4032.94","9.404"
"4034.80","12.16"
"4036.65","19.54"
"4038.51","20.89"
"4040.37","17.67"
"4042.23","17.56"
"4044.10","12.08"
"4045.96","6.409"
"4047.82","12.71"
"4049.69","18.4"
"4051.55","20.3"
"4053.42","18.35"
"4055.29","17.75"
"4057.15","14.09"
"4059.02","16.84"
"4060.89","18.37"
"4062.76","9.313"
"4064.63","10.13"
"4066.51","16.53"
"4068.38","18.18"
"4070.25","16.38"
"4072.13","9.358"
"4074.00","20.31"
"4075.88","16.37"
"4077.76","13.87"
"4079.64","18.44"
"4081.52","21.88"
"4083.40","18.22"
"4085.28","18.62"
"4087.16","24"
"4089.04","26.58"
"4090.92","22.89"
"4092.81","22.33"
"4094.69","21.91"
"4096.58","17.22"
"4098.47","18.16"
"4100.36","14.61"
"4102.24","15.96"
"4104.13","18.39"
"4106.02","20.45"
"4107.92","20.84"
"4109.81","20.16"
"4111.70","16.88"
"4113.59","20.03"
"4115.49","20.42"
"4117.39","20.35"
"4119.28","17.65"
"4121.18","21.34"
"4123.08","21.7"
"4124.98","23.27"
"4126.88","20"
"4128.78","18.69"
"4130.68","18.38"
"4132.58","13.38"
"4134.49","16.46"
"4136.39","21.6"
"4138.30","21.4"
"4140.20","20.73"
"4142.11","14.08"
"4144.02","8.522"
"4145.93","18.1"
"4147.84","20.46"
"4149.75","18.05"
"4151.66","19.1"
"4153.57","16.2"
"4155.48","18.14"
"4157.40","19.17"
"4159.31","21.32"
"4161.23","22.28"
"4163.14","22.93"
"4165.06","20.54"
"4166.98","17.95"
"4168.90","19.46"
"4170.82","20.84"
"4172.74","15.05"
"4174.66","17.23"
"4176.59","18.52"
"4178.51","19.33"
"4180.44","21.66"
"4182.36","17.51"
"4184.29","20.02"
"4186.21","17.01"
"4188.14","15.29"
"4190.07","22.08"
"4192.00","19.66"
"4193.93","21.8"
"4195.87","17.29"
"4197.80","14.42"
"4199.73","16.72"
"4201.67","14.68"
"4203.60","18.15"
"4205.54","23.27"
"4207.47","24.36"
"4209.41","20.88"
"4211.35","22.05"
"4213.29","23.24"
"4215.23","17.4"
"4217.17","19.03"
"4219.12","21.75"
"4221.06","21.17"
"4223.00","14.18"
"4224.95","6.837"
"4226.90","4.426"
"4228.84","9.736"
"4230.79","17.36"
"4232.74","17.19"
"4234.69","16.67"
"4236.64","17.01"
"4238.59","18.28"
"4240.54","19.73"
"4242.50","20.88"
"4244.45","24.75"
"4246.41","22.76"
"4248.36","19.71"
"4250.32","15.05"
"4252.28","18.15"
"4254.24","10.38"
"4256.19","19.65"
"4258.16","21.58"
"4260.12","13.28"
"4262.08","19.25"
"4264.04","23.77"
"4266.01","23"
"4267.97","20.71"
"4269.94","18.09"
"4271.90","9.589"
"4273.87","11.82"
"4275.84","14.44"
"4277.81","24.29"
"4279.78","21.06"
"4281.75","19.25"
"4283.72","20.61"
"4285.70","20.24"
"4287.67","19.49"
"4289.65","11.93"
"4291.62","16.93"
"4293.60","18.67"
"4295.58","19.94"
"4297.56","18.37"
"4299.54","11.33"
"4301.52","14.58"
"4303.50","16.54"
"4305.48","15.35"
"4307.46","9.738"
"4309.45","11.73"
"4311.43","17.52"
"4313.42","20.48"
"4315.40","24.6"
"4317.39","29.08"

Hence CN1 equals 0.06 mag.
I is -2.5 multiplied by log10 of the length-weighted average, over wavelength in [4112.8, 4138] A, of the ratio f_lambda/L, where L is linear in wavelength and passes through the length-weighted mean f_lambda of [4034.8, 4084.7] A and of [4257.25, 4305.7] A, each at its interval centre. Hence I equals -0.176 mag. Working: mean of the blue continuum 16.1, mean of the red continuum 17.8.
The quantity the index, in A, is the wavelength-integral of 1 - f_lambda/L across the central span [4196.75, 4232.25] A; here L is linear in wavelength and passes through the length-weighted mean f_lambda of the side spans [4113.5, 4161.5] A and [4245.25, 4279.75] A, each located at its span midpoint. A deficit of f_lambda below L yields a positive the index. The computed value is 2.27 A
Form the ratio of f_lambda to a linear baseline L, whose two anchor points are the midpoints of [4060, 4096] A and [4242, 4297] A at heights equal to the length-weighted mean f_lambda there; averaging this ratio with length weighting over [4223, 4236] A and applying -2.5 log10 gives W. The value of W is 0.437 mag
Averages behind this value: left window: 18.1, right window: 18.5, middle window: 12.3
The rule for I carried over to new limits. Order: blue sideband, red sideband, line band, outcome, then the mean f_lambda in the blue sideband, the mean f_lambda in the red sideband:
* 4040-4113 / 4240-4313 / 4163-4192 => -0.083 mag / 17.4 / 17.7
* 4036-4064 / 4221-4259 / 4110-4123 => -0.211 mag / 15.9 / 16.7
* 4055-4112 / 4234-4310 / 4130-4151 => 0.029 mag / 17.9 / 17.7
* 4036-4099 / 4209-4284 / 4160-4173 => -0.143 mag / 17.4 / 17.9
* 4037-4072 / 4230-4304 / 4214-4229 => 0.189 mag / 15.6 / 18.1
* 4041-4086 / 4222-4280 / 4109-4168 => -0.164 mag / 15.9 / 17.1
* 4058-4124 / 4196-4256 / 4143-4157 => 0.067 mag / 18.4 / 17.7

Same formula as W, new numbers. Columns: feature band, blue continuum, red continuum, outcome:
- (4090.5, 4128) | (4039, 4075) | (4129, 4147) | -0.19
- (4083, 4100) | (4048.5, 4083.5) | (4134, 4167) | -0.22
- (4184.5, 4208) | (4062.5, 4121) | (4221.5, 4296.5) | -0.05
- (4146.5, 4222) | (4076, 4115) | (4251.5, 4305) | -0.04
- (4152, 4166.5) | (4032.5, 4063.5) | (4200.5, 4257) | -0.18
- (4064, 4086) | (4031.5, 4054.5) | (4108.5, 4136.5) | 0.02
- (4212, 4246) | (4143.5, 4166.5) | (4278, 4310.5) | 0.04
